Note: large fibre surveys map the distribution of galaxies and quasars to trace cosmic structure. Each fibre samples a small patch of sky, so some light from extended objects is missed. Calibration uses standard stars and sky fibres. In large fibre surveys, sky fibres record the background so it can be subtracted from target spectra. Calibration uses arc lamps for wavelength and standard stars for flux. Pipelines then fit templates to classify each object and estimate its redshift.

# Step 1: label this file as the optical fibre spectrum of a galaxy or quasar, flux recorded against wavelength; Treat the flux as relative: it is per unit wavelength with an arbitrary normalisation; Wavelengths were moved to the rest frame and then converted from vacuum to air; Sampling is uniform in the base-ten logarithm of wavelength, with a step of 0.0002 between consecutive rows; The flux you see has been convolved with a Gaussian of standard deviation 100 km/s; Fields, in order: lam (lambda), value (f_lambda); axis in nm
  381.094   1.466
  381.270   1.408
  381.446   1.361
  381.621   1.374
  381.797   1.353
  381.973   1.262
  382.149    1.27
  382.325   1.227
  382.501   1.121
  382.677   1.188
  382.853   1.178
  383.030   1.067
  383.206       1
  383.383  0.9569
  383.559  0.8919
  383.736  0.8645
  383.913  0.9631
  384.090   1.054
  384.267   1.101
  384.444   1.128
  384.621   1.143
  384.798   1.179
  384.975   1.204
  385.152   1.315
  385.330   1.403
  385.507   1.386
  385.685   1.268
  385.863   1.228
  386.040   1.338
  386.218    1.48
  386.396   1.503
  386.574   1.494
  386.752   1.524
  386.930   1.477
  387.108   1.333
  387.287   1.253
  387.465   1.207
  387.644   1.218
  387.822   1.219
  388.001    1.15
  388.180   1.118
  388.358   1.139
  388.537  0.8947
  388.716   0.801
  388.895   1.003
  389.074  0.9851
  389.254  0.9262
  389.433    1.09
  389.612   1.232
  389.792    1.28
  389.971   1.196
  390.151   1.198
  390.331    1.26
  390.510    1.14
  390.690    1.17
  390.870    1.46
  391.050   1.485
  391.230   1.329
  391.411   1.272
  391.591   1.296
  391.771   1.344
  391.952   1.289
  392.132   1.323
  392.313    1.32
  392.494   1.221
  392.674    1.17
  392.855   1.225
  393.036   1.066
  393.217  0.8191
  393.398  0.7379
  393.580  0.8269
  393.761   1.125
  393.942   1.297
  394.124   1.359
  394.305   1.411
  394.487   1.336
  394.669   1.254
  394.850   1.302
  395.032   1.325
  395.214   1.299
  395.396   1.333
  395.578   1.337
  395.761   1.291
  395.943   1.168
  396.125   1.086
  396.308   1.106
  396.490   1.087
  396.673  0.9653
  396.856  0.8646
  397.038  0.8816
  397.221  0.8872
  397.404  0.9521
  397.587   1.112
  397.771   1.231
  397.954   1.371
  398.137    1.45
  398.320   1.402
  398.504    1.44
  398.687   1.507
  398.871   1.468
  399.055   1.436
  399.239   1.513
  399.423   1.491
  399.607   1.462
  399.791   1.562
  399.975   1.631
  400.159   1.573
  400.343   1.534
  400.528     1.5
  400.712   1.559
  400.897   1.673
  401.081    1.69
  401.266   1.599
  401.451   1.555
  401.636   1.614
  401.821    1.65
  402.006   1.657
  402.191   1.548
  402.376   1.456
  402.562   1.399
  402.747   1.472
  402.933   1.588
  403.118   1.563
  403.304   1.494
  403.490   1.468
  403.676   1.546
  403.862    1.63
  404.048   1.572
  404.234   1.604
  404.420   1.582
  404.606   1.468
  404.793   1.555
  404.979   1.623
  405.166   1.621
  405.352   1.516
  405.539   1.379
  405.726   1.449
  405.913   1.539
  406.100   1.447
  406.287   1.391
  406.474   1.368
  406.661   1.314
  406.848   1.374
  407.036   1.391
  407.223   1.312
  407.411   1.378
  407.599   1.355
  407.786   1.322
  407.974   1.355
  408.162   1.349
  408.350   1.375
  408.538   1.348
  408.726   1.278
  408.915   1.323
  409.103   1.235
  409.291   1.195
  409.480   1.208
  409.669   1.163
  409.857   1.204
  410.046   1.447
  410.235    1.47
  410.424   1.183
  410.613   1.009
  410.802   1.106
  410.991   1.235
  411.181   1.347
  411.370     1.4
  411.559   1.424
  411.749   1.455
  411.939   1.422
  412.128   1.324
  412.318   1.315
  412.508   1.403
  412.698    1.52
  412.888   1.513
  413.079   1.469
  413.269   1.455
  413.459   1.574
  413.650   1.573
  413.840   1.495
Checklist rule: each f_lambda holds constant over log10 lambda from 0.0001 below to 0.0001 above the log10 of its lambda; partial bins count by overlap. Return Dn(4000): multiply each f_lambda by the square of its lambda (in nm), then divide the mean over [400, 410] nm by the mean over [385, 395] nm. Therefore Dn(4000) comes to 1.28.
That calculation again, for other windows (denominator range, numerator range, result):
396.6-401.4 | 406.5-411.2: 0.98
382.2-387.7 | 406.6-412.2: 1.22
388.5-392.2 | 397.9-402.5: 1.35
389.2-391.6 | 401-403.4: 1.33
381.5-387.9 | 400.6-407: 1.37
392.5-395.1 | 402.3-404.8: 1.38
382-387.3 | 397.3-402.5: 1.32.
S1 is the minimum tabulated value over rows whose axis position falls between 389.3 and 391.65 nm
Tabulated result 1.09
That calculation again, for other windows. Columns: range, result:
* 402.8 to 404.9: 1.468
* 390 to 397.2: 0.7379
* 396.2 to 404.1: 0.8646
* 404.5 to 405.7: 1.379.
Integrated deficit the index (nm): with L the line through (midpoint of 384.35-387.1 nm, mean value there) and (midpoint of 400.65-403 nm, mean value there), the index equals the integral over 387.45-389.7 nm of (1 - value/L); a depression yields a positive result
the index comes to 0.50 nm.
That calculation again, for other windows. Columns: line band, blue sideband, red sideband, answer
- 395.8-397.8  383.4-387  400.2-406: 0.57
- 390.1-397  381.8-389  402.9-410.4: 0.38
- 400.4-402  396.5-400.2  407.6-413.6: -0.36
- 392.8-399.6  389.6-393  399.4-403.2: 0.97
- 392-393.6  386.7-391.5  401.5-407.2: 0.22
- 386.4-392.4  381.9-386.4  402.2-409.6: 0.04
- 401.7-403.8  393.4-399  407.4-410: -0.47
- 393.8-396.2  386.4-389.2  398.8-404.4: 0.16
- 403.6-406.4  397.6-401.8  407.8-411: -0.31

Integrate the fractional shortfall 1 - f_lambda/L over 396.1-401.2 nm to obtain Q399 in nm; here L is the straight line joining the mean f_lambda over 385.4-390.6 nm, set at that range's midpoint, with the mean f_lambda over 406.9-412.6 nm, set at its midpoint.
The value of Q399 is -0.31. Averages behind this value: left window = 1.22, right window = 1.31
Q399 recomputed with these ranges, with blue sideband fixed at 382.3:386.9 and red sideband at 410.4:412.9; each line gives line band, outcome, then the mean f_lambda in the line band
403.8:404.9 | -0.230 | 1.57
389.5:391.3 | -0.060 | 1.27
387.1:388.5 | 0.038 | 1.19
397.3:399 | -0.077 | 1.32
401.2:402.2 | -0.252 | 1.61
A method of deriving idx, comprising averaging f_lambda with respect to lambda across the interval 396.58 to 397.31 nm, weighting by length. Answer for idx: 0.9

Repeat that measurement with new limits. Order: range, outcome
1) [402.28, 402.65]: 1.43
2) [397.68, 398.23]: 1.35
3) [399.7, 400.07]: 1.6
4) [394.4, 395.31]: 1.3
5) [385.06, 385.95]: 1.32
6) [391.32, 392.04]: 1.3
